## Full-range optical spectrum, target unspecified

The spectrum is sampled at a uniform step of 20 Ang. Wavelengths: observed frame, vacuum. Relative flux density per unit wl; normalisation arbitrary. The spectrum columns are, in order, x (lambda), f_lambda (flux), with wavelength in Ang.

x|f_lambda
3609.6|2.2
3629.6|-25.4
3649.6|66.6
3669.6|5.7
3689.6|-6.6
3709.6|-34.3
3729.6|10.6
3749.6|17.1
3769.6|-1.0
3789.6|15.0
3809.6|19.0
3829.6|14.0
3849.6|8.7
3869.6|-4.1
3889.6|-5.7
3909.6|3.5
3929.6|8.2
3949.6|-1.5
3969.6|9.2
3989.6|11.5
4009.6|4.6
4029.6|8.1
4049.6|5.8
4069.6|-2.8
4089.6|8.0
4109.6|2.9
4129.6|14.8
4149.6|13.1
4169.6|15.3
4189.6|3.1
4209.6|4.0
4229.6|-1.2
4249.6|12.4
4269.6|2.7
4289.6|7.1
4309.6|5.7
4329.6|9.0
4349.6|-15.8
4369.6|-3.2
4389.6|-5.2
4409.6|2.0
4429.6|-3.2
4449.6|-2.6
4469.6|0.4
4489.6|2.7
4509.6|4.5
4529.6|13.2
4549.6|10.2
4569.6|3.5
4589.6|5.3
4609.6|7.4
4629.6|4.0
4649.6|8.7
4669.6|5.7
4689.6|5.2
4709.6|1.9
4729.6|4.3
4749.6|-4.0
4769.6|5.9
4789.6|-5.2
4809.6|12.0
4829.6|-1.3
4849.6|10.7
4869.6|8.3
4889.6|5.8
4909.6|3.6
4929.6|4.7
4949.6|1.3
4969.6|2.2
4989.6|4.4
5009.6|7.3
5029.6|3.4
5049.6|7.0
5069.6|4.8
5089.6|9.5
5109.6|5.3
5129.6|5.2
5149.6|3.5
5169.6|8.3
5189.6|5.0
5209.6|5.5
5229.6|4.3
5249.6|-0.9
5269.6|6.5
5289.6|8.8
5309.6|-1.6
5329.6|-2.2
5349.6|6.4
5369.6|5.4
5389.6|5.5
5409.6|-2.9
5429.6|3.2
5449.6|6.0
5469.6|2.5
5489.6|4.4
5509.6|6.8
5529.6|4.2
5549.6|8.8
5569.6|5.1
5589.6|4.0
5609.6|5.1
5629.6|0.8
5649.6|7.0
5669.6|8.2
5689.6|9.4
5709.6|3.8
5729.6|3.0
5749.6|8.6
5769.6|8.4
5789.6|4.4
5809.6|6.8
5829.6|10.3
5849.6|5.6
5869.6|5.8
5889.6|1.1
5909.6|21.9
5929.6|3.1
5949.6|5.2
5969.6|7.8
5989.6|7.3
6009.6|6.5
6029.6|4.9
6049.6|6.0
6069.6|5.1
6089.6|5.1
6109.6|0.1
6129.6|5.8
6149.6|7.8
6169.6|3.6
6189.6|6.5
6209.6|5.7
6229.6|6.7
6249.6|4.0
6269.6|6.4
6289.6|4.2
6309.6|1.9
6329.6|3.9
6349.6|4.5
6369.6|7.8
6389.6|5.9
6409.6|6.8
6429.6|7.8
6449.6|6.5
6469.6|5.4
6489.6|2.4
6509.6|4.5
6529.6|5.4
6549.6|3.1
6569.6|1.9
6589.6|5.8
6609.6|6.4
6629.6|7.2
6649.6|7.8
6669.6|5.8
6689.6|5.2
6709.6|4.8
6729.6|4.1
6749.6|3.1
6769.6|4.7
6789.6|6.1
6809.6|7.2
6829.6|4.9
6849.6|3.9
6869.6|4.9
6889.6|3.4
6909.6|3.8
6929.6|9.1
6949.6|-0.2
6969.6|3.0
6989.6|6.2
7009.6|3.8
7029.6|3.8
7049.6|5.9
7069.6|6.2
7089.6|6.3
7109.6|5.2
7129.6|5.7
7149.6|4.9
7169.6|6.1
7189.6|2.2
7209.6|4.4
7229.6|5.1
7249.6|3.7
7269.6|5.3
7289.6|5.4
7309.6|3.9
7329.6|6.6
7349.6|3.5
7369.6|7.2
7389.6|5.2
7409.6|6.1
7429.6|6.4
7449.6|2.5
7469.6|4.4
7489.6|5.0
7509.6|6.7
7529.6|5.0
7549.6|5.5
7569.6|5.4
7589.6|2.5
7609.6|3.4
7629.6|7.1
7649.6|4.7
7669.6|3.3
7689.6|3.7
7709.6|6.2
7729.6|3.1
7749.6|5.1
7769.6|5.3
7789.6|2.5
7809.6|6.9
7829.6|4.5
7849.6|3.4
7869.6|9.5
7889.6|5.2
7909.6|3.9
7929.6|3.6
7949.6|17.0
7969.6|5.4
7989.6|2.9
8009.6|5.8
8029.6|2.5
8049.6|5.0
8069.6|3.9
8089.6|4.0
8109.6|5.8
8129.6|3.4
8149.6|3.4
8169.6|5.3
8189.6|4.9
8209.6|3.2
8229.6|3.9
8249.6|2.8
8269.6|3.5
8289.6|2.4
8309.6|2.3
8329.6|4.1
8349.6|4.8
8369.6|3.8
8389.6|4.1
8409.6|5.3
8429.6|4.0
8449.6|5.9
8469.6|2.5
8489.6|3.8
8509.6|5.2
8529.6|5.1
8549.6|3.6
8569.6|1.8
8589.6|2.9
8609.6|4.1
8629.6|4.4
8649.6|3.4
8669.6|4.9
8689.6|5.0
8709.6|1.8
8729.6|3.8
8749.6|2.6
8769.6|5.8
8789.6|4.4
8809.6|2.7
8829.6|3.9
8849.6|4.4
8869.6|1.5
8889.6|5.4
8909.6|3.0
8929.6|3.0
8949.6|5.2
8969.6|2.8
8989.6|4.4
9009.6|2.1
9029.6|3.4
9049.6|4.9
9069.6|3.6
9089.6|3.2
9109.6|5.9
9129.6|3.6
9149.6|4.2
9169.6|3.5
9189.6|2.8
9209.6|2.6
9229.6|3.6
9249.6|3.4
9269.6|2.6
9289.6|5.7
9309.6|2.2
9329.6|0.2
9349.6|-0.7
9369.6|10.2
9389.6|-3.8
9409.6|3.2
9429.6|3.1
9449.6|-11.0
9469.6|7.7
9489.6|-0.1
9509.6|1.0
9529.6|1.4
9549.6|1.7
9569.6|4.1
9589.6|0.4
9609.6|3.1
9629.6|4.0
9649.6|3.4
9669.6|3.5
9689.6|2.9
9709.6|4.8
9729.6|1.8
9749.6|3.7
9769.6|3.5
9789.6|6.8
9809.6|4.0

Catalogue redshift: 0.59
